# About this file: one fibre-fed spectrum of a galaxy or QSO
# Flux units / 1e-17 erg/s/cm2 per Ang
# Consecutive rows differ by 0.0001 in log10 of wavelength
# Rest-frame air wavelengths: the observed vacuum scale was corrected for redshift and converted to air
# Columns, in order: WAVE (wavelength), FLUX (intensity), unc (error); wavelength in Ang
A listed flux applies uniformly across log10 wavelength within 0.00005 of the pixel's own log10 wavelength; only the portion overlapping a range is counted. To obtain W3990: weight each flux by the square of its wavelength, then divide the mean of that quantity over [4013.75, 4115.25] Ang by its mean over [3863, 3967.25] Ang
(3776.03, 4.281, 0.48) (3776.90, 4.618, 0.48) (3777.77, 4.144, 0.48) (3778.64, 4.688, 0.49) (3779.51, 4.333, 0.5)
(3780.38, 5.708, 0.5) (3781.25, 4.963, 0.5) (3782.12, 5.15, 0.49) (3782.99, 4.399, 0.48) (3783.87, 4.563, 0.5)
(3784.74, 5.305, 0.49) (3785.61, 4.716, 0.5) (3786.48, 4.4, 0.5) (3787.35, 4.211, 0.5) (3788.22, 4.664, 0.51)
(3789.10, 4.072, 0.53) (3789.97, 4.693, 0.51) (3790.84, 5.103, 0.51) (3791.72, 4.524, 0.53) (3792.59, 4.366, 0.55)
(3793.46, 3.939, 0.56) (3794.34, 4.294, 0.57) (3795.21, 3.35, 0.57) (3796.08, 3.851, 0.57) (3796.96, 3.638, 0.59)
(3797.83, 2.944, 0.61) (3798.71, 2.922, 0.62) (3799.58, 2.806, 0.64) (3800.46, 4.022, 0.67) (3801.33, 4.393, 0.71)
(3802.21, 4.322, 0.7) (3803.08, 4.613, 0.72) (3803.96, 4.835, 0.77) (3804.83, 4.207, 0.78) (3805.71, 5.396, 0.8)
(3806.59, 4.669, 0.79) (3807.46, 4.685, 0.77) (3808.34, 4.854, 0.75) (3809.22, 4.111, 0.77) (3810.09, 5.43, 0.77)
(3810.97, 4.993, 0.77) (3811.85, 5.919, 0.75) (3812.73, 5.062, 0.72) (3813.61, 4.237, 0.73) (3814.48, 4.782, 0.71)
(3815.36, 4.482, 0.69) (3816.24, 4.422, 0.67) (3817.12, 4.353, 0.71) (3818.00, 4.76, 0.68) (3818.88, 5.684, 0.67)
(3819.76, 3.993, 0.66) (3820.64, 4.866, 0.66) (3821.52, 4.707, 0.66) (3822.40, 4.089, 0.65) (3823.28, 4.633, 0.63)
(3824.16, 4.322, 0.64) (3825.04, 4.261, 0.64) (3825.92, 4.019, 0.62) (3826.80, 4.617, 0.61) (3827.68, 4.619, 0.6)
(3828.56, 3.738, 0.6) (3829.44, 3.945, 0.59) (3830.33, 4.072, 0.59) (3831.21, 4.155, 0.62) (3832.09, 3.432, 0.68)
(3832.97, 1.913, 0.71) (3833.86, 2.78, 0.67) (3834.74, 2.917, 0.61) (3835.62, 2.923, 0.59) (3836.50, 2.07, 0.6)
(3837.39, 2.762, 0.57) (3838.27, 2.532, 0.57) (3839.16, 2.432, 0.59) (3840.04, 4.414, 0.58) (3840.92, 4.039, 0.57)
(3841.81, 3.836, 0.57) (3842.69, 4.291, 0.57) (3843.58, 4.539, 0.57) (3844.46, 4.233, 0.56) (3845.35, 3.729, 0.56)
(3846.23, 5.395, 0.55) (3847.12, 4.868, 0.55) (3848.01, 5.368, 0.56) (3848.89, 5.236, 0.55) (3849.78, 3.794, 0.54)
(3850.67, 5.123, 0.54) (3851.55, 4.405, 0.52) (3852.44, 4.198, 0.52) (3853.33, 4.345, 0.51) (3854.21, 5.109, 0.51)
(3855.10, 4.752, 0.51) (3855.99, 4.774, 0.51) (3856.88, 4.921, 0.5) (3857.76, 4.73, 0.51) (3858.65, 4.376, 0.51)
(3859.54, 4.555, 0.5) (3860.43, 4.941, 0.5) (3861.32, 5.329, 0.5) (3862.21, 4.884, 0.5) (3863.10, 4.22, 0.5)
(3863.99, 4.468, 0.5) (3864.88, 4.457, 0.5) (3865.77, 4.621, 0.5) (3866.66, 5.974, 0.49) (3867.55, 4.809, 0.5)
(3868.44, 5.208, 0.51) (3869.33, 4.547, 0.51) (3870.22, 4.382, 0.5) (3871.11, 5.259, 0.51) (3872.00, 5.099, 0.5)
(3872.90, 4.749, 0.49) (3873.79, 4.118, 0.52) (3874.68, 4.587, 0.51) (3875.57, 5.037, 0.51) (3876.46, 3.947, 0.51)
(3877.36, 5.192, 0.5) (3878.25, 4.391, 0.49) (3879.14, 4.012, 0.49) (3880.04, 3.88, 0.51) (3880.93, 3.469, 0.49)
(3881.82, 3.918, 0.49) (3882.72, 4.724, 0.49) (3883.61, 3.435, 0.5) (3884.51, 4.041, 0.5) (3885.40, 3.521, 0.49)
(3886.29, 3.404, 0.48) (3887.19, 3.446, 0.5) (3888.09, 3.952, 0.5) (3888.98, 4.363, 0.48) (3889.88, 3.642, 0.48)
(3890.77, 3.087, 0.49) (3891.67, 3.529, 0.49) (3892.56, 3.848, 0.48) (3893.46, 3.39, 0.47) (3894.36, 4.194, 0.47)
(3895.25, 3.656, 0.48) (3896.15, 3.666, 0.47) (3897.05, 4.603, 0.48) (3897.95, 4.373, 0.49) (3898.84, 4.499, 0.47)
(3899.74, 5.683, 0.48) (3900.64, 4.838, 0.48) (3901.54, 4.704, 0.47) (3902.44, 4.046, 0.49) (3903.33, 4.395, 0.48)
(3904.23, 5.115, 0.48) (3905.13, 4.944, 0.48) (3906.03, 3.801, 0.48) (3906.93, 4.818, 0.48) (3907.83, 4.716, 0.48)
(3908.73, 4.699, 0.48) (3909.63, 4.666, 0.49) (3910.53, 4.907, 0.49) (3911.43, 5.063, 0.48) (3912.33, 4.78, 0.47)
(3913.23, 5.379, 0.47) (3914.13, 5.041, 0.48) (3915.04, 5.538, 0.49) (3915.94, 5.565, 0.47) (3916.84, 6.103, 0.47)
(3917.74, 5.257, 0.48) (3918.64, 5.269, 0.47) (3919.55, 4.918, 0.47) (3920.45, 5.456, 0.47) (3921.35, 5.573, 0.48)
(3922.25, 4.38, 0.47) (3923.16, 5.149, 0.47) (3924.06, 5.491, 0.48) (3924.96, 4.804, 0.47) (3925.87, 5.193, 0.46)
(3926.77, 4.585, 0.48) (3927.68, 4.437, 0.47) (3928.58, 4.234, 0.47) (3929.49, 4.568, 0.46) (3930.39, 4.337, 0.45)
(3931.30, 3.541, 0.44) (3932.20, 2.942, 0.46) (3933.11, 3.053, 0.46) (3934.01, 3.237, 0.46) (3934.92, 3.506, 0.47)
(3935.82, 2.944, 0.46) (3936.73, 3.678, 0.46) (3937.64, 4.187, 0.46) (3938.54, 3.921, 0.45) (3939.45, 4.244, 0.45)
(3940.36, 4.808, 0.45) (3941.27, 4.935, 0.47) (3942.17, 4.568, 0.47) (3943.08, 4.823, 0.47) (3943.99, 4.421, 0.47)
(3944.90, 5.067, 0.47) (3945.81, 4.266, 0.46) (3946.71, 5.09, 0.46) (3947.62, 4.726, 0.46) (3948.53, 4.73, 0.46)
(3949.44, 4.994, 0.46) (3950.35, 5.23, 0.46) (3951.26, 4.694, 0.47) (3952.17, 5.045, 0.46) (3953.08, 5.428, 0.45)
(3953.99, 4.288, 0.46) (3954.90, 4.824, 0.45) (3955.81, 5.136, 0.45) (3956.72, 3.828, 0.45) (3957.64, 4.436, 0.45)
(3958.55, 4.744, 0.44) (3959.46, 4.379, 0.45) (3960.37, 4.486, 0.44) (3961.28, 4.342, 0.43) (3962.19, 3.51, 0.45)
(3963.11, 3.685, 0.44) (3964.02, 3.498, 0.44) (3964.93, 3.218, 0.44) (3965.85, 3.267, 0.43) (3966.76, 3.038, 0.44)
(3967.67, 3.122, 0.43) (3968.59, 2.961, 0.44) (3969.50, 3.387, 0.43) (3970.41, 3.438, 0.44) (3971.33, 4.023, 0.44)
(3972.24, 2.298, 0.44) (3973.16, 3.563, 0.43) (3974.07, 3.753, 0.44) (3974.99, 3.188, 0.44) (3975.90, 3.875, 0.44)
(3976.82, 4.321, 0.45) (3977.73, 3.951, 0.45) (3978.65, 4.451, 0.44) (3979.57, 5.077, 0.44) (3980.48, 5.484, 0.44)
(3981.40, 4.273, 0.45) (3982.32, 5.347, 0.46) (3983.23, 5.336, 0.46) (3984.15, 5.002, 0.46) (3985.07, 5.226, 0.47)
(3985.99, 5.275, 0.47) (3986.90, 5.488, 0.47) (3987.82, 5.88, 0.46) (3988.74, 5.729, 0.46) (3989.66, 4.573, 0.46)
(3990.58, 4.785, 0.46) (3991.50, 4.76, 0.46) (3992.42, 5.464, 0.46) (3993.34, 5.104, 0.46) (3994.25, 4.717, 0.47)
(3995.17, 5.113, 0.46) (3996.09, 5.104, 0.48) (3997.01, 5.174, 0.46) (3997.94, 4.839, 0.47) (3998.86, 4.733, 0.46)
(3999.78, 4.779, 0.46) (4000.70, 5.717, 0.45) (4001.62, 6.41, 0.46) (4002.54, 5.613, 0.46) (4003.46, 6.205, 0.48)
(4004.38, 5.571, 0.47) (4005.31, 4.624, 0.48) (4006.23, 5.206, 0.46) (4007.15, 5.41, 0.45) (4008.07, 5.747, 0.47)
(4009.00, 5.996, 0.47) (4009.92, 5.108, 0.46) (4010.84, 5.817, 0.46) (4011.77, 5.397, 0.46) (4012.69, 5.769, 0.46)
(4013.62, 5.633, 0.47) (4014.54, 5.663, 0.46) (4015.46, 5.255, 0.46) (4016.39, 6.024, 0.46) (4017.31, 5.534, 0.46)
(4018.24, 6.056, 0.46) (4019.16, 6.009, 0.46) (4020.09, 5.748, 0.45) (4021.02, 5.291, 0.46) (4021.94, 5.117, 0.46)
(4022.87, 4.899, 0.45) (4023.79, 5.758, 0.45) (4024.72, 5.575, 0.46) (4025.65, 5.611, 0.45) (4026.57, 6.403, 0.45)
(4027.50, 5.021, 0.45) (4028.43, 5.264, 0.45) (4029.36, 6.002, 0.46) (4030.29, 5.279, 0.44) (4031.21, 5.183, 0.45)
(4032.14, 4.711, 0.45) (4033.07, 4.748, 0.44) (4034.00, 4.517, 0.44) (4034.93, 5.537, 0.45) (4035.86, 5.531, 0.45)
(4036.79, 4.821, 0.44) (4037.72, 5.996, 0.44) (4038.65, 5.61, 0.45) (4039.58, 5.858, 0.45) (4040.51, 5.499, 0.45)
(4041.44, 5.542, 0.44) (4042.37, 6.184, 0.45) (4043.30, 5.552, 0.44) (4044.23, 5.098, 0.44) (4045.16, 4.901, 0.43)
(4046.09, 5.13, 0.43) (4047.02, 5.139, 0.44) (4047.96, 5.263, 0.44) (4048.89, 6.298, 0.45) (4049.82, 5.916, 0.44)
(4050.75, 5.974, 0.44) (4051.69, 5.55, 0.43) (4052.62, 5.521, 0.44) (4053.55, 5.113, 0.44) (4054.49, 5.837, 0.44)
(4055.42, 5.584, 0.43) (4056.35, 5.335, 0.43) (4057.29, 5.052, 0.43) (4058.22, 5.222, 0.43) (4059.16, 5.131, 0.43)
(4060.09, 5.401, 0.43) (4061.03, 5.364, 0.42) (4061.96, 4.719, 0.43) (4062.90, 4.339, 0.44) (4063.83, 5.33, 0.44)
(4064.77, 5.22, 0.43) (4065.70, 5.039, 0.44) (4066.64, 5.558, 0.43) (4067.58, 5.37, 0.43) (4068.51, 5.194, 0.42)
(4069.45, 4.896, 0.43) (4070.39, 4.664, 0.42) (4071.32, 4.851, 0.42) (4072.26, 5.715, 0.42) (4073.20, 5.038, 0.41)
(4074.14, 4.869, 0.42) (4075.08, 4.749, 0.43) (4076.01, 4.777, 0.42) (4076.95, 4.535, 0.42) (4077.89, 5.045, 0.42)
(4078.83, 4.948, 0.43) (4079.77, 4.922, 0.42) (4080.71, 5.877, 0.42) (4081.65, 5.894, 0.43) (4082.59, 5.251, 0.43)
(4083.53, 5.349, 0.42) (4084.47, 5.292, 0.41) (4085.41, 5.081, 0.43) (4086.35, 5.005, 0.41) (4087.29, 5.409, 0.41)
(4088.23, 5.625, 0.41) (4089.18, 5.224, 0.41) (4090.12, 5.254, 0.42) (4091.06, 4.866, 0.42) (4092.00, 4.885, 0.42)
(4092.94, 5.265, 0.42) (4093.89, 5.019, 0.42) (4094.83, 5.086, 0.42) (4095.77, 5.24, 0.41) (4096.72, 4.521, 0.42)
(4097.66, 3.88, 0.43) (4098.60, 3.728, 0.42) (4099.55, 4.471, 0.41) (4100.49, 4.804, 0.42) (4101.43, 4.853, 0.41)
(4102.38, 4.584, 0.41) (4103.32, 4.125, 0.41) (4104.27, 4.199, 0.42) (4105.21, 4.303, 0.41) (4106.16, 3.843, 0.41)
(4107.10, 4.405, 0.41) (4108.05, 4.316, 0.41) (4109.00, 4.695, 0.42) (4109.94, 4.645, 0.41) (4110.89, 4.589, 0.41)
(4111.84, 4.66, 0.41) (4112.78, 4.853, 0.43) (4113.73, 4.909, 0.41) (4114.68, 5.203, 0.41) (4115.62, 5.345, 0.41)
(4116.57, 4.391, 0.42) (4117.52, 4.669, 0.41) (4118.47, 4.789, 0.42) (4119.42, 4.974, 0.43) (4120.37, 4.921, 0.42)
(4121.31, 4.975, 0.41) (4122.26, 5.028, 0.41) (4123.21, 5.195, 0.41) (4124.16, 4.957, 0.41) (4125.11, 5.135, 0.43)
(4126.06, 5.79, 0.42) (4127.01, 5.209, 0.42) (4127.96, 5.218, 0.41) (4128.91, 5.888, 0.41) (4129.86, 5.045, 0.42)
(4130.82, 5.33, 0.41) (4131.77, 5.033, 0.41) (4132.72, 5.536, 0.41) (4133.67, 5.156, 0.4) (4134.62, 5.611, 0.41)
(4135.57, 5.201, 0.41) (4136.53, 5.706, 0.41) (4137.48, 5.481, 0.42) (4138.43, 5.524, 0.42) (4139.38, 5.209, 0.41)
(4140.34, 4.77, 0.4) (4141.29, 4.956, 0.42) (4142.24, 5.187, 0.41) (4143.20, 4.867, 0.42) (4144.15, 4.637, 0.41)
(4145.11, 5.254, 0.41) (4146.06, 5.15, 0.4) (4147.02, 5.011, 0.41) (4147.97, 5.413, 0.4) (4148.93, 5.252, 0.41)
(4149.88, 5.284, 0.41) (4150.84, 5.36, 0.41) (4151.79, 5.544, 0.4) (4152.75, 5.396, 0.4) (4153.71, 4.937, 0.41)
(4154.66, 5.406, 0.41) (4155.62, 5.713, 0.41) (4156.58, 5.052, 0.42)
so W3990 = 1.25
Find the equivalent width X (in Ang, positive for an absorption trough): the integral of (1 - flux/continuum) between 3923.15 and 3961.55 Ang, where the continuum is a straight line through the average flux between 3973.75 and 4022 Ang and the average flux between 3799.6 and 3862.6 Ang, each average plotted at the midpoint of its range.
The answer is 3.7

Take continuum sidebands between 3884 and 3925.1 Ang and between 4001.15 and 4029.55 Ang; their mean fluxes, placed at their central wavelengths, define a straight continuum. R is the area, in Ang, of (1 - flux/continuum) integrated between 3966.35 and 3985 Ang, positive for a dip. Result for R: 4.3 Ang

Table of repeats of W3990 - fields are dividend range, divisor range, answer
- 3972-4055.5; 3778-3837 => 1.36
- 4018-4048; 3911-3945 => 1.24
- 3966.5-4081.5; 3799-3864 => 1.31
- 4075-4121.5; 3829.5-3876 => 1.27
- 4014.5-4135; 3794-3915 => 1.33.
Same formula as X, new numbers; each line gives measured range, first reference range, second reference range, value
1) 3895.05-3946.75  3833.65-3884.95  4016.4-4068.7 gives 1.1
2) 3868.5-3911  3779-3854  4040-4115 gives 1.9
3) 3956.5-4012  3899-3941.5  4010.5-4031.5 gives 6.4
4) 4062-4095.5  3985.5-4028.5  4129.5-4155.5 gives 1.3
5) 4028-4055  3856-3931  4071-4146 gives -3.2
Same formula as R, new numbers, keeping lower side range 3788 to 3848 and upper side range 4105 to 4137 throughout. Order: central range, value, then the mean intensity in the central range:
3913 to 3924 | -2.16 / 5.31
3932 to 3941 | 1.58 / 3.7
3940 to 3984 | 2.63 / 4.28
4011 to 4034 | -3.71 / 5.48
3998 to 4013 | -2.60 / 5.49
